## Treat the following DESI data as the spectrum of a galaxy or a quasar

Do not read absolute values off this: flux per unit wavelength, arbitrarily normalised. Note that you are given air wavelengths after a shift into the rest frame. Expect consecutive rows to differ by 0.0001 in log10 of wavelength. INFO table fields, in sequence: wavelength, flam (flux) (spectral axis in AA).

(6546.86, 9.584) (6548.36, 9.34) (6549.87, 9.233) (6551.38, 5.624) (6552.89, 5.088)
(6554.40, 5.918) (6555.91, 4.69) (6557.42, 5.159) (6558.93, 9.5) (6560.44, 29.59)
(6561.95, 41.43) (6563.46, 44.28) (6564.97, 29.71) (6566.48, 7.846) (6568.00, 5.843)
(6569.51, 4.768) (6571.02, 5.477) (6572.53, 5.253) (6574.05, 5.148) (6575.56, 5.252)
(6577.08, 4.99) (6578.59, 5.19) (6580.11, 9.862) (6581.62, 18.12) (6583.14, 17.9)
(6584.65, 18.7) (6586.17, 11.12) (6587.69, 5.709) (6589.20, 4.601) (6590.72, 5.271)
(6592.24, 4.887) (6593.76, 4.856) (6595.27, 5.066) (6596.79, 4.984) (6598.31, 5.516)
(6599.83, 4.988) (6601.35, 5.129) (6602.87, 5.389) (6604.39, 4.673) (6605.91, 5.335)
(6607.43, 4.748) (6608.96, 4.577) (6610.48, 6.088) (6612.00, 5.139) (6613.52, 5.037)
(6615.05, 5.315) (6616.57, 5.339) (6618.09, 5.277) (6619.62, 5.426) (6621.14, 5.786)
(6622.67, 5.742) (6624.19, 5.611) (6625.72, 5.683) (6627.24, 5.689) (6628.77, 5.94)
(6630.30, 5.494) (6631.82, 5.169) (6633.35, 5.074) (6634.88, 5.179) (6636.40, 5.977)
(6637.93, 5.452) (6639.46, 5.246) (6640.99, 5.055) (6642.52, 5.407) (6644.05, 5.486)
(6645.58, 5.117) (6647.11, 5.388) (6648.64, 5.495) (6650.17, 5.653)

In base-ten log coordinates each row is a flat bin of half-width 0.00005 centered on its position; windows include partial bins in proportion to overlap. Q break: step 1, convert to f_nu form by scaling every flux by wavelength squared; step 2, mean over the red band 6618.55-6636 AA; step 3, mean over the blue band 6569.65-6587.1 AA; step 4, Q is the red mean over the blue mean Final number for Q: 0.6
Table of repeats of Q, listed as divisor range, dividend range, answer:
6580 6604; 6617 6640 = 0.68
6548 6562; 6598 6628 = 0.48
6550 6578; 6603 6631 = 0.44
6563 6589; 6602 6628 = 0.47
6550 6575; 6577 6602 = 0.62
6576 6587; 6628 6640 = 0.46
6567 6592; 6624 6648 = 0.67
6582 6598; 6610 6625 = 0.65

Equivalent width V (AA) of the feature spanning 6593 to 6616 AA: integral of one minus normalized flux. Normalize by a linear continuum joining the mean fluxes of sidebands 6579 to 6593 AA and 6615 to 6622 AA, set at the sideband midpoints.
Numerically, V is 7.2 AA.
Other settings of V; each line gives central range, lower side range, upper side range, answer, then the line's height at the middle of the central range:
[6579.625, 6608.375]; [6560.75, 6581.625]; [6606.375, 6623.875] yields 6.4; 9.48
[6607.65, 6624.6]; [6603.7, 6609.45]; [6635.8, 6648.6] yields -1.3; 4.99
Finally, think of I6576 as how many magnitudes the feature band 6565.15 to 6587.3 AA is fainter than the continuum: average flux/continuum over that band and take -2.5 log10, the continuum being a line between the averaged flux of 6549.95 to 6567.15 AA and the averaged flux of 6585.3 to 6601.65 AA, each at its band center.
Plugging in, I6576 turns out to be 0.10 mag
